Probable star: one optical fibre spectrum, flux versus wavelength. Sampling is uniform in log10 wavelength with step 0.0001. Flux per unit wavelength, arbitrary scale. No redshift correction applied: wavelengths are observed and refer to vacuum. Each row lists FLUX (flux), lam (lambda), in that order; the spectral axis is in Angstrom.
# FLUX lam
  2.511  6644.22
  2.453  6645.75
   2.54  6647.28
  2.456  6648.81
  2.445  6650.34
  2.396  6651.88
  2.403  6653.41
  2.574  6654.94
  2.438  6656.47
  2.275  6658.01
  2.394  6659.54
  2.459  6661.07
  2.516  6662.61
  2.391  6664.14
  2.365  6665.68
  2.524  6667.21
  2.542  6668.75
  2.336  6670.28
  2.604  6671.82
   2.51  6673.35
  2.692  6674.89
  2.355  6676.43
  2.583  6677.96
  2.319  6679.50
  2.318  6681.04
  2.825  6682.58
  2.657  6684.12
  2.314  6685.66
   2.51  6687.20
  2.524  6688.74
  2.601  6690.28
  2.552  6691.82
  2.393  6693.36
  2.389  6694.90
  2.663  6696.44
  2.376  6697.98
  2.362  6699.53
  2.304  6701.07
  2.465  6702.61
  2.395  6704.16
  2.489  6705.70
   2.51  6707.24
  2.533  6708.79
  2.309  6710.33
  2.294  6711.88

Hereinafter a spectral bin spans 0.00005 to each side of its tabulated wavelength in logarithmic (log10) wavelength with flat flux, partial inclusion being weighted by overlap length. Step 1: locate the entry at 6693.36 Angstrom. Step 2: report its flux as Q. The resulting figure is 2.393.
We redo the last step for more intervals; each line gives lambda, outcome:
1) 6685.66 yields 2.314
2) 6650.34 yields 2.445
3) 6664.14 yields 2.391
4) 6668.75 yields 2.542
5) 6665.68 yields 2.365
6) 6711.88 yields 2.294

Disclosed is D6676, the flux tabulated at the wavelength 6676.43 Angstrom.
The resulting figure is 2.355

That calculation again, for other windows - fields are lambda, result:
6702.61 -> 2.465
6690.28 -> 2.601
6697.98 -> 2.376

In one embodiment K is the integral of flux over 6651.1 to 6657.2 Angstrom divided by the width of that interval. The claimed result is 2.45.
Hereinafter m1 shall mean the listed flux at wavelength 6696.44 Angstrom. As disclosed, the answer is 2.663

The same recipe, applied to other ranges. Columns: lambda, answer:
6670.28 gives 2.336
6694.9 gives 2.389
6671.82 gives 2.604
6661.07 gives 2.459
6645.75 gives 2.453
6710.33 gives 2.309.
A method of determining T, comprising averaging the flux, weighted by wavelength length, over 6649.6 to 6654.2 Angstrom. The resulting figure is 2.41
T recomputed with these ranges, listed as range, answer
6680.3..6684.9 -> 2.6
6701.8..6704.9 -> 2.43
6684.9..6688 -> 2.41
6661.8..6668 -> 2.45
